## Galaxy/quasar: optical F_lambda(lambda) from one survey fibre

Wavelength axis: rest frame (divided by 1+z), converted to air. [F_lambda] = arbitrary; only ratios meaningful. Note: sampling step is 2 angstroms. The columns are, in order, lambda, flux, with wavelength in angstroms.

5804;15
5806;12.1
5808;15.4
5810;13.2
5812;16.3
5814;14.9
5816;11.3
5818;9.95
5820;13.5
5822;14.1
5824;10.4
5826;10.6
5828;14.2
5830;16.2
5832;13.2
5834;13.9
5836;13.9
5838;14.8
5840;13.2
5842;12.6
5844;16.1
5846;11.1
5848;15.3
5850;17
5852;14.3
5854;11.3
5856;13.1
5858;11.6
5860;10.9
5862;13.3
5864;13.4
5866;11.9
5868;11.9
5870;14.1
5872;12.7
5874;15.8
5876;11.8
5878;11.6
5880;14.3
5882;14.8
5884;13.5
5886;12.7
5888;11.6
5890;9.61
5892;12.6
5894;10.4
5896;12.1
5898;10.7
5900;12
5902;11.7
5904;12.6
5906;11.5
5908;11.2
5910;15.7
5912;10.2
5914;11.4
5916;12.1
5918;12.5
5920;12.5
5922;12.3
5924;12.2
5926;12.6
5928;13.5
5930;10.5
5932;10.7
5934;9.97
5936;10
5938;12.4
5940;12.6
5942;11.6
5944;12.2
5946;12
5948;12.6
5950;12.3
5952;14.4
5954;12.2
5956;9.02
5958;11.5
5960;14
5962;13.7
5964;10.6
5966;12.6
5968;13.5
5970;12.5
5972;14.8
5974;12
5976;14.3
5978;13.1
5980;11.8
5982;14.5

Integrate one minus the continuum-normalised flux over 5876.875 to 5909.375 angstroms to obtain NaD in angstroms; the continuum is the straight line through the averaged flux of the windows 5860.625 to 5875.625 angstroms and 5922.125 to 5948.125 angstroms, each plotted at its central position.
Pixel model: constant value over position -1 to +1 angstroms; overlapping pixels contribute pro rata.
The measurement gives 1.4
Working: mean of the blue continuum 13.2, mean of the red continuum 11.7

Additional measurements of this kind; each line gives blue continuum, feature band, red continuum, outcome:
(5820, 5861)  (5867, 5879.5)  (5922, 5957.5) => -0.2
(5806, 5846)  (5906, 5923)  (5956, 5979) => 1.1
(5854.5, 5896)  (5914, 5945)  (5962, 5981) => 2.2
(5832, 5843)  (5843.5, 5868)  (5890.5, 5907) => -0.2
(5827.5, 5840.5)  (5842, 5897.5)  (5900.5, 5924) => 1.7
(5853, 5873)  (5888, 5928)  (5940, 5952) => 1.5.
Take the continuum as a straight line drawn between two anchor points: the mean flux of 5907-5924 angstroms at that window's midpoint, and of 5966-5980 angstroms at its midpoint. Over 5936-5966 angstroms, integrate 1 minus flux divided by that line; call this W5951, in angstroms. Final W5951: 1.6 angstroms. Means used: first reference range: 12.2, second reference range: 13.2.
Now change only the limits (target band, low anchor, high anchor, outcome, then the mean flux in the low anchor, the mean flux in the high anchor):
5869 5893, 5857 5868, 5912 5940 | -1.7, 12.2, 11.7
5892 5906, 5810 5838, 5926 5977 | 1.1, 13.3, 12.2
